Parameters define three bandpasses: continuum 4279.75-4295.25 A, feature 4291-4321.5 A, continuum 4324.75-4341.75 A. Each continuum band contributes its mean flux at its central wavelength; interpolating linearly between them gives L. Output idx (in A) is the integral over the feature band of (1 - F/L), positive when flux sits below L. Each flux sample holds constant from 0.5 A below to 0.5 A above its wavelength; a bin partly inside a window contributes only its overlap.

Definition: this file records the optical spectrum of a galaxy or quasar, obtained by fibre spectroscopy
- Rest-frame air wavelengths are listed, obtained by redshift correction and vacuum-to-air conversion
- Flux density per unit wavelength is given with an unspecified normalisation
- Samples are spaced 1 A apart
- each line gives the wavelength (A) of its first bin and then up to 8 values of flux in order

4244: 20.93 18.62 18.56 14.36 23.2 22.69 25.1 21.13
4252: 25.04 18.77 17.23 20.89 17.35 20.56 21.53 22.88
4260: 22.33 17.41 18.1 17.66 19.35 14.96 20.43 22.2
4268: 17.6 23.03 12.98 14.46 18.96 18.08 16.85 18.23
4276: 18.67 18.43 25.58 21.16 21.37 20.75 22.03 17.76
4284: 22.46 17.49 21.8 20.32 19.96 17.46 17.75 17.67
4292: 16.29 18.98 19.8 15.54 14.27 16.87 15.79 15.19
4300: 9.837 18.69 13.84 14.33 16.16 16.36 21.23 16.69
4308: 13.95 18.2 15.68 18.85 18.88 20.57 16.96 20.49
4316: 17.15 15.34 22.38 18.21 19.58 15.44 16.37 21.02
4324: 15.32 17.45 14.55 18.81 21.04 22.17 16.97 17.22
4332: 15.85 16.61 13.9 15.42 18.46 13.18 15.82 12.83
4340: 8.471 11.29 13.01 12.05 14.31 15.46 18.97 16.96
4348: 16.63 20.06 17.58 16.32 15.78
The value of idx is 1.2 A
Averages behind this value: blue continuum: 19.2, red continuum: 15.8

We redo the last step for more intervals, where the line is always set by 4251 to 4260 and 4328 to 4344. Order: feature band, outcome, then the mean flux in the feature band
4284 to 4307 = 0.92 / 17.2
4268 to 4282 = 0.08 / 19.2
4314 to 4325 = -1.25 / 18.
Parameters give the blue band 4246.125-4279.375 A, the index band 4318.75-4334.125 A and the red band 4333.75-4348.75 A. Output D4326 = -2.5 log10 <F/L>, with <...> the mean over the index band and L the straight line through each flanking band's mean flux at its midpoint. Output -0.138 mag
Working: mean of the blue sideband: 19.6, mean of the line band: 17.6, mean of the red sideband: 14.6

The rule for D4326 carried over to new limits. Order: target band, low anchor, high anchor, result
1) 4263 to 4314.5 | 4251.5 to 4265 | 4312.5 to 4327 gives 0.05 mag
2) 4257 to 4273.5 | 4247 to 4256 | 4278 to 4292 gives 0.09 mag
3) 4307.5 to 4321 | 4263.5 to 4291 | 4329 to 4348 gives -0.09 mag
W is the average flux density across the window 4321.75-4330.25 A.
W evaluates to 18.3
